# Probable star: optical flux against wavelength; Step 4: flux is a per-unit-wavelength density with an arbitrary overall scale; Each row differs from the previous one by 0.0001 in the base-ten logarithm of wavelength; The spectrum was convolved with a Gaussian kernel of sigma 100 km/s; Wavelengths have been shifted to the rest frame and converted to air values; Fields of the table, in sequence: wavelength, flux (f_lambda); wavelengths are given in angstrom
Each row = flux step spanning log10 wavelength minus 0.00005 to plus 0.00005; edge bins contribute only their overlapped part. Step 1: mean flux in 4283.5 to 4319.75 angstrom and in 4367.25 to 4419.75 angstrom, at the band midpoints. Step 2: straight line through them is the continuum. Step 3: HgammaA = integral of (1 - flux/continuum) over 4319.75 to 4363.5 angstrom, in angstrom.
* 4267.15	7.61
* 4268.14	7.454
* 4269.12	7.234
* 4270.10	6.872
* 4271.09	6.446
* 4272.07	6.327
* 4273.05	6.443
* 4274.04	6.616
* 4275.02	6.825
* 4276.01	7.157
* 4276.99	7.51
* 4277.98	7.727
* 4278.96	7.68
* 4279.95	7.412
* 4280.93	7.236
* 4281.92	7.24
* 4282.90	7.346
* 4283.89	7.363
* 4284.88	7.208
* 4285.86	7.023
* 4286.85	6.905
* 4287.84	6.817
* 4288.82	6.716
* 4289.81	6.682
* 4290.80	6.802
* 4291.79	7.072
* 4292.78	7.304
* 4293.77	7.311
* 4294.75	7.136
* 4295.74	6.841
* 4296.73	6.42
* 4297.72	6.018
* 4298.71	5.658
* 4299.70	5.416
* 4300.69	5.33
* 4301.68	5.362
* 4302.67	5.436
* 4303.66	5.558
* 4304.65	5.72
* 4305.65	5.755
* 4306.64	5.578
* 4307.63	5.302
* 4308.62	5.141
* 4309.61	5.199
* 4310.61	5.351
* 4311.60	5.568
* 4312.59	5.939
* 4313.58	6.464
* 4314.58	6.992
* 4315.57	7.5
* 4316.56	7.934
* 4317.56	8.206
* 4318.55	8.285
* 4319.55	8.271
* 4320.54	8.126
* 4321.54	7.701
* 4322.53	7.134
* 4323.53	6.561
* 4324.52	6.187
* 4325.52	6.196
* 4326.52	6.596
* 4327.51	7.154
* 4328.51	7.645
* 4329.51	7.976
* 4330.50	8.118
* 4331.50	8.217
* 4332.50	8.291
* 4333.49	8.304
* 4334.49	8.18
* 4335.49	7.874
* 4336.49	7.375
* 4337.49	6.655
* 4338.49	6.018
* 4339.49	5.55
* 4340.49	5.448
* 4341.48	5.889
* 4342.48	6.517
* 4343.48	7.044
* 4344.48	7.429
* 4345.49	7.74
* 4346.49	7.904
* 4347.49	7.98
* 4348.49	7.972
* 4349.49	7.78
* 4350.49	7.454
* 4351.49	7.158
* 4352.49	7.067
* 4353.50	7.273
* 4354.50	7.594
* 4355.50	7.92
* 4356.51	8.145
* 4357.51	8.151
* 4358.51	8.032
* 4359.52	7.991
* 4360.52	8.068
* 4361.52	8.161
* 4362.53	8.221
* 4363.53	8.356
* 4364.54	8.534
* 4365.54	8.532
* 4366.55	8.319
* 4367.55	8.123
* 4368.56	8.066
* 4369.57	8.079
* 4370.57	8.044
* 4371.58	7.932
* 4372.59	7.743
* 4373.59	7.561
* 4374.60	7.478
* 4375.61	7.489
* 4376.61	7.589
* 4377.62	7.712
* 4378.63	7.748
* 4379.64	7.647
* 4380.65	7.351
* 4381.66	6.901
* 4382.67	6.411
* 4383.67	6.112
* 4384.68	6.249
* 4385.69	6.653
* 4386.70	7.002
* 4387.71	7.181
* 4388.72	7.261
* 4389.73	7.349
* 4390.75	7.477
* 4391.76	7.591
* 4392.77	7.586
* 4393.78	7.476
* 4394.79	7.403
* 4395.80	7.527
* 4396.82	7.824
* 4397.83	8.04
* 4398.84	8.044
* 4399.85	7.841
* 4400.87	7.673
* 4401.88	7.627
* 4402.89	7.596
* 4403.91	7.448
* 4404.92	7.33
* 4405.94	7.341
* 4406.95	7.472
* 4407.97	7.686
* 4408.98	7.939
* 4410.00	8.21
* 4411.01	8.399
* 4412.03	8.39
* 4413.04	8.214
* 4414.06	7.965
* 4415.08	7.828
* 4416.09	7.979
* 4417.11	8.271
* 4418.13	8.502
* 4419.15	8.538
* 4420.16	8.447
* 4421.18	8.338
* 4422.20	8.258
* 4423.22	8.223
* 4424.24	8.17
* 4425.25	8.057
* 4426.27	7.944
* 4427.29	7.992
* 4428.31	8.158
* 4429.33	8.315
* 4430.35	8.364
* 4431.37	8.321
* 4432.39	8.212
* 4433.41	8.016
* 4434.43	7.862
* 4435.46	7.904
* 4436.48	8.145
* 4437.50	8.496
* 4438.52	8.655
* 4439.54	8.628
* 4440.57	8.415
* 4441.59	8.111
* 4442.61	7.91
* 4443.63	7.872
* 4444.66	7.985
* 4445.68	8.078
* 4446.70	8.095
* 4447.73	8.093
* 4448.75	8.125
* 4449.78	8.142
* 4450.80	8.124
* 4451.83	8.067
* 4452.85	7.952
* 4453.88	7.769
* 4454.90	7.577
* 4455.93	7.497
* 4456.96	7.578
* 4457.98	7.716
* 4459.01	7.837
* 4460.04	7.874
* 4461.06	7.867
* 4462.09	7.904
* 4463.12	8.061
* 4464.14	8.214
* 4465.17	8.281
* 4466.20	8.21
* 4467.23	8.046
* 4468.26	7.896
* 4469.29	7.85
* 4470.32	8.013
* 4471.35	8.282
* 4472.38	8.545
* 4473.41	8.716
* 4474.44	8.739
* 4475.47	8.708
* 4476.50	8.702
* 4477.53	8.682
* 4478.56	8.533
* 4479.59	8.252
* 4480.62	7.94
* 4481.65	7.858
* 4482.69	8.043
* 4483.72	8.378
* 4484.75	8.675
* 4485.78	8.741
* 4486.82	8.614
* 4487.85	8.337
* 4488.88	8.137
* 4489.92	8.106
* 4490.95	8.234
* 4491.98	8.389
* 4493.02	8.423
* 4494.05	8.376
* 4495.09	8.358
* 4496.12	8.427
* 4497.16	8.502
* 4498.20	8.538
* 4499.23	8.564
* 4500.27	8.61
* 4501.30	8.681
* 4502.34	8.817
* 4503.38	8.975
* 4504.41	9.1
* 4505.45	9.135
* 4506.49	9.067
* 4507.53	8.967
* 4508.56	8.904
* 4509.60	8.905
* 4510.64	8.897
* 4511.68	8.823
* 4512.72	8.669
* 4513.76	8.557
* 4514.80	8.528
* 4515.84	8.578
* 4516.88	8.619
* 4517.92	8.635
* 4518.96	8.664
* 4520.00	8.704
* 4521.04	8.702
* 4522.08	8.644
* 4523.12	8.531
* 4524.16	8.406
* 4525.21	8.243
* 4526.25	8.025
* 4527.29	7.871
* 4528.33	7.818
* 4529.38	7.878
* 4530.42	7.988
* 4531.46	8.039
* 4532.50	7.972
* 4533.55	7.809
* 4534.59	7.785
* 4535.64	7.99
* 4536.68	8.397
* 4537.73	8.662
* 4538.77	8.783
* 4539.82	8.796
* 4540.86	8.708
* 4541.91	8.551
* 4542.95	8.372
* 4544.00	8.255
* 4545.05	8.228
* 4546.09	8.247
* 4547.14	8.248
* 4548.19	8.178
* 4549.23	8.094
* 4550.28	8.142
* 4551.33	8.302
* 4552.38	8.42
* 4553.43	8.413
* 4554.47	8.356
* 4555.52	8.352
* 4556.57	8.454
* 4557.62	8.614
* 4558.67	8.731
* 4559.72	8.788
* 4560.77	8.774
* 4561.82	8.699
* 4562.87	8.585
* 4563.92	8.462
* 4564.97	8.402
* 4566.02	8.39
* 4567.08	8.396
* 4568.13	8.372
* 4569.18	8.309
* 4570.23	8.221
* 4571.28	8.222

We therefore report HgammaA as -2.89 angstrom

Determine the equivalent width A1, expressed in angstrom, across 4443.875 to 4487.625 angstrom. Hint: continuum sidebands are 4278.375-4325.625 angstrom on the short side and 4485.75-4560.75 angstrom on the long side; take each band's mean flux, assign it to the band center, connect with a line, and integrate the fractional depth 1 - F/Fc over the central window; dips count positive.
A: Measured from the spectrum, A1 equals -0.87 angstrom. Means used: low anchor 6.64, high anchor 8.46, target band 8.15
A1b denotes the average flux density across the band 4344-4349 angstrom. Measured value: 7.8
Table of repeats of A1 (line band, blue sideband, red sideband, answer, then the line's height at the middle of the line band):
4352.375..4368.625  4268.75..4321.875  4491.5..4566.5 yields -1.96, 7.19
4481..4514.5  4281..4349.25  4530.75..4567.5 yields -2.27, 8.04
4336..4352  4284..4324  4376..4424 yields 0.05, 7.01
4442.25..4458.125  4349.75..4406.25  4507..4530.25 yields 0.32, 8.08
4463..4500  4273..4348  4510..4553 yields -1.52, 8.02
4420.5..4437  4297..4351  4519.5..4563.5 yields -1.32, 7.54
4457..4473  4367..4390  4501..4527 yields 0.38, 8.22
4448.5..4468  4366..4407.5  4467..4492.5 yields 0.50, 8.15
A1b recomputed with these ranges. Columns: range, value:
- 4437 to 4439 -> 8.58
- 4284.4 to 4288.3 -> 6.99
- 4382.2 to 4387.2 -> 6.5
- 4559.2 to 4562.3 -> 8.76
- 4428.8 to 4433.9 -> 8.25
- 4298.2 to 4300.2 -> 5.54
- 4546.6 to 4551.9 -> 8.19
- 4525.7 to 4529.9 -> 7.9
